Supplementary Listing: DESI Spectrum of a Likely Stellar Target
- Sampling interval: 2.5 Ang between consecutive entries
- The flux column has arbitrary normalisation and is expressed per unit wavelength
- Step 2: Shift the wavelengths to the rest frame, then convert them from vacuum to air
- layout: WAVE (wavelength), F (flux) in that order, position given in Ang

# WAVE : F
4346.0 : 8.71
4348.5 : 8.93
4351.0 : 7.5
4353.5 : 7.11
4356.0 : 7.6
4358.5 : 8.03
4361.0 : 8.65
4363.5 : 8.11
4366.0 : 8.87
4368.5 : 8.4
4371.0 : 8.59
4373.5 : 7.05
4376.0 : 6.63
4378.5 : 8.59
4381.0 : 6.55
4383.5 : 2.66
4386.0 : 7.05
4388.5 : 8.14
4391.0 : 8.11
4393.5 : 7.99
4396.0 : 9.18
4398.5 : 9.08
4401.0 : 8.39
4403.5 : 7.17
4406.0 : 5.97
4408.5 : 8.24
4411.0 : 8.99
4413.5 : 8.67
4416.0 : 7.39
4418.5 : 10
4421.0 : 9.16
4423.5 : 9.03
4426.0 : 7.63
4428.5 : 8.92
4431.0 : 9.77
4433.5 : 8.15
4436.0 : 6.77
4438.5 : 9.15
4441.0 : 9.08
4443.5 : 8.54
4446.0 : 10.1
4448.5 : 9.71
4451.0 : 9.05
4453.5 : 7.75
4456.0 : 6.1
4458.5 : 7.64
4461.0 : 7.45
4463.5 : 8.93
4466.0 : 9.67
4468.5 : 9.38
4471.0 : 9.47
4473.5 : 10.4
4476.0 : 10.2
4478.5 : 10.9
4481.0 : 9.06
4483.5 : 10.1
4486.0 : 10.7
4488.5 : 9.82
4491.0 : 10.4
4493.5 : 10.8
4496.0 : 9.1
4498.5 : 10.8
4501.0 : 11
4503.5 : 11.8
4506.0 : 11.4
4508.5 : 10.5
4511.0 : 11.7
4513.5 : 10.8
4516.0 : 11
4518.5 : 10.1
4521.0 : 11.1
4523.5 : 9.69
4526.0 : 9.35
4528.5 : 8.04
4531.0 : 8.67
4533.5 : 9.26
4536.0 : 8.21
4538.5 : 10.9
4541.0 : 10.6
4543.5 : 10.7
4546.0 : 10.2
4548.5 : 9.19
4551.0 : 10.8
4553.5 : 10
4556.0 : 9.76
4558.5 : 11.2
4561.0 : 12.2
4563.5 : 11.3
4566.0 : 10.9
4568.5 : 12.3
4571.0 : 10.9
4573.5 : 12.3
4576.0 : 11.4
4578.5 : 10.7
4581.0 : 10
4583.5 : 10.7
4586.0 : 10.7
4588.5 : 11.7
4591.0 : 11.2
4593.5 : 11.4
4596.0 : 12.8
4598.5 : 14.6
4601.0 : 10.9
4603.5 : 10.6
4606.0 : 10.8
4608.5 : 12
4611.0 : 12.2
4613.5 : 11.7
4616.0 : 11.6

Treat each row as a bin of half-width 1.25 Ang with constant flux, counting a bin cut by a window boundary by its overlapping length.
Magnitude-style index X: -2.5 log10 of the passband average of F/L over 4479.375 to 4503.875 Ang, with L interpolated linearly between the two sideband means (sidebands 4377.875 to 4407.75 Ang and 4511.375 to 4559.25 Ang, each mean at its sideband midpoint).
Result -0.12 mag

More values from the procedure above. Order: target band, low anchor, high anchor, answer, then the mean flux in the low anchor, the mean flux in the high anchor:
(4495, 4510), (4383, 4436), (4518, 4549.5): -0.16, 8.13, 9.69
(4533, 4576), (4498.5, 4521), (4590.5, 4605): 0.08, 11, 11.9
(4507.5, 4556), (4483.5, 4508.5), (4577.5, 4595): 0.07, 10.6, 10.9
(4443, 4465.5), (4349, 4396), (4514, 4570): 0.06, 7.6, 10.3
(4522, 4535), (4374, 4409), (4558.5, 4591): 0.14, 7.39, 11.3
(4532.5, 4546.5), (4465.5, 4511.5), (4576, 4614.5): 0.10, 10.4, 11.5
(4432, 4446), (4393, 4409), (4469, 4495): 0.06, 7.99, 10.2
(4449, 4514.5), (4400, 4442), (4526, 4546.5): -0.09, 8.38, 9.54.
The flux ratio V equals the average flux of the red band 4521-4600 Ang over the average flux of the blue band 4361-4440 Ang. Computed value 1.33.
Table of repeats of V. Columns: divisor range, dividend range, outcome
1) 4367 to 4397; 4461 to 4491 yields 1.32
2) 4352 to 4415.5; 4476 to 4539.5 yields 1.32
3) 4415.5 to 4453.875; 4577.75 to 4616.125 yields 1.30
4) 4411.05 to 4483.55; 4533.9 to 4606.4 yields 1.24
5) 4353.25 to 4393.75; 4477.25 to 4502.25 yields 1.36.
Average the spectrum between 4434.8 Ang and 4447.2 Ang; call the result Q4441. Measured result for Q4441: 8.73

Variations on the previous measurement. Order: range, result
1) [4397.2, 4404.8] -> 8.2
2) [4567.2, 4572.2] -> 11.6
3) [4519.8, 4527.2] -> 10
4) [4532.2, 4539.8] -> 9.46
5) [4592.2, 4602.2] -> 12.4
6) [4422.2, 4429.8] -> 8.54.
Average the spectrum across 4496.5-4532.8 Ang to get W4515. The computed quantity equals 10.4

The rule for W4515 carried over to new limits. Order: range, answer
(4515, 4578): 10.4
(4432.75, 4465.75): 8.38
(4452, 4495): 9.34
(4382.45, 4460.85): 8.18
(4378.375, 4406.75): 7.39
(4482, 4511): 10.6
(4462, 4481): 9.77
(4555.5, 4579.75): 11.3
